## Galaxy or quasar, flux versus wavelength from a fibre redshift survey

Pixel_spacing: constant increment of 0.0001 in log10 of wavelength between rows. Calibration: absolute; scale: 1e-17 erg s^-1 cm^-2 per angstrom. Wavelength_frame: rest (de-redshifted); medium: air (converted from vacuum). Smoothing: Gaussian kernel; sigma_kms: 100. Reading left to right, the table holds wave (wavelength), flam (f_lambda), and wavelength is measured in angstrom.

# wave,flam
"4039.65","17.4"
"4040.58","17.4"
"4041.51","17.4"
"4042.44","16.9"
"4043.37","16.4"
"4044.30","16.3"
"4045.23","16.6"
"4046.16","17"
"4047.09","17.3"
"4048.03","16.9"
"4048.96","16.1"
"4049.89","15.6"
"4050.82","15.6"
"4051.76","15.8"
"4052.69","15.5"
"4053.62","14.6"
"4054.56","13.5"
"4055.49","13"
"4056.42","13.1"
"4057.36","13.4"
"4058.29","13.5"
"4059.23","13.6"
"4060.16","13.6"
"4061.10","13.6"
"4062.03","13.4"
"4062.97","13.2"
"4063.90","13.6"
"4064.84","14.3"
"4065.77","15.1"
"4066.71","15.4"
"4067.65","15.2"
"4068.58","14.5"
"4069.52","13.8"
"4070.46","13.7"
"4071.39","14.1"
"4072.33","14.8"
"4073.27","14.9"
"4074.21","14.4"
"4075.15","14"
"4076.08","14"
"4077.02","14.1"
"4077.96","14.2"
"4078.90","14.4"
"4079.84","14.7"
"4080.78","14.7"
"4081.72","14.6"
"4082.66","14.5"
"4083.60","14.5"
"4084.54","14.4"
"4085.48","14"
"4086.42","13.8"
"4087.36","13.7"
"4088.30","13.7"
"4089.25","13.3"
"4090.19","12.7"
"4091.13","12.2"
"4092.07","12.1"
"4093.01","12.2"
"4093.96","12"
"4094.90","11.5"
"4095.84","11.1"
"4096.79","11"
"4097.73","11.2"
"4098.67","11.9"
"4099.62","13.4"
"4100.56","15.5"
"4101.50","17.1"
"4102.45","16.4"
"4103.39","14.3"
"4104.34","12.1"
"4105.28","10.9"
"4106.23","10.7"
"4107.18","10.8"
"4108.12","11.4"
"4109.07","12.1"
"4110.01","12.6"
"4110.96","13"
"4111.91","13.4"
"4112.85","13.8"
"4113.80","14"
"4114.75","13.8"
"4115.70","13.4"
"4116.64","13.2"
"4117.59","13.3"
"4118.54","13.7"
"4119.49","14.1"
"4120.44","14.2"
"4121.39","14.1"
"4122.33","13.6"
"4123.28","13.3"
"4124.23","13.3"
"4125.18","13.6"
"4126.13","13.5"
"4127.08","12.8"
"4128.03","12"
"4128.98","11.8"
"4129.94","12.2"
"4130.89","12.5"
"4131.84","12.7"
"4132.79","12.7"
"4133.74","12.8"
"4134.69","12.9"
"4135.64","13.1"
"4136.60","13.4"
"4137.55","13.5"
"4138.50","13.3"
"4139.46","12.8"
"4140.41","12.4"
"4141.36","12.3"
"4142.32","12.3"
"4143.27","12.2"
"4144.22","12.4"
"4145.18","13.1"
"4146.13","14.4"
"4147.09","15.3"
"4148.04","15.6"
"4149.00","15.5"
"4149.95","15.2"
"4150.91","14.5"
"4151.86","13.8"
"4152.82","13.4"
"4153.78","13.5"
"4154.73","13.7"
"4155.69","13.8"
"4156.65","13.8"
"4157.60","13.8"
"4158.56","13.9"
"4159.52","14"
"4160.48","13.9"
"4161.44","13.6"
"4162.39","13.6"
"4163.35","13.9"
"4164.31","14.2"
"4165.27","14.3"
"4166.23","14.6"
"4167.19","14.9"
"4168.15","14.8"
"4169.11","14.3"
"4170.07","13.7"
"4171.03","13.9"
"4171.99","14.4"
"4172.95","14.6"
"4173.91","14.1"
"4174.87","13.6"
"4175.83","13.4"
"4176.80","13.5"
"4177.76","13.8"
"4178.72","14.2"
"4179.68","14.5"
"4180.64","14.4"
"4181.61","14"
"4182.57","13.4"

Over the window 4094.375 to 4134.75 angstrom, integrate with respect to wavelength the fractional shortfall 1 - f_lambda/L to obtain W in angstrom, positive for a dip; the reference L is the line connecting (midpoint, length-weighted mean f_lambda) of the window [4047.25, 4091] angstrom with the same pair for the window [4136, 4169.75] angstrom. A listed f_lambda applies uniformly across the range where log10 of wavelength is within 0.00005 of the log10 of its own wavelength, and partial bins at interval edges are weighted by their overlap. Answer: 3.1 angstrom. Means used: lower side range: 14.3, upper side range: 13.8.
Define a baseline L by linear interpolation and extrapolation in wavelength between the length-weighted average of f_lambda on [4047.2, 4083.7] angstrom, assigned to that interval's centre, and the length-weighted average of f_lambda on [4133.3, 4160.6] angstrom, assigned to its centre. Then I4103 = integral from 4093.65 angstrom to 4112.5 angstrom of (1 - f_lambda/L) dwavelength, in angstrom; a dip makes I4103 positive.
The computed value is 1.89 angstrom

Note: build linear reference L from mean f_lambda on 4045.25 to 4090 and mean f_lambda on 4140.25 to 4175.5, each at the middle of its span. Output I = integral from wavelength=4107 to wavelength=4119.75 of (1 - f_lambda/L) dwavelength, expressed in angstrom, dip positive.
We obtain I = 1.0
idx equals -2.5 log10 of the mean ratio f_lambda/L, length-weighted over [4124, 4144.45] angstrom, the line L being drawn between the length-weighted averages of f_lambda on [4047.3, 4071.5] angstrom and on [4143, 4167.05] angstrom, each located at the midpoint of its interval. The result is 0.110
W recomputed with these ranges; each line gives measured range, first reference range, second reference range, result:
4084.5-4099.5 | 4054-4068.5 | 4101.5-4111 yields 0.6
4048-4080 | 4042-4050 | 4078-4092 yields 2.1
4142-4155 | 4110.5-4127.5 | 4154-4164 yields -0.2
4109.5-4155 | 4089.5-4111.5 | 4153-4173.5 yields -0.2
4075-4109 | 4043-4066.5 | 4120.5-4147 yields 1.8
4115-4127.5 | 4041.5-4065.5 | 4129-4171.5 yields 0.4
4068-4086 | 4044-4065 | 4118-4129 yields 0.0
